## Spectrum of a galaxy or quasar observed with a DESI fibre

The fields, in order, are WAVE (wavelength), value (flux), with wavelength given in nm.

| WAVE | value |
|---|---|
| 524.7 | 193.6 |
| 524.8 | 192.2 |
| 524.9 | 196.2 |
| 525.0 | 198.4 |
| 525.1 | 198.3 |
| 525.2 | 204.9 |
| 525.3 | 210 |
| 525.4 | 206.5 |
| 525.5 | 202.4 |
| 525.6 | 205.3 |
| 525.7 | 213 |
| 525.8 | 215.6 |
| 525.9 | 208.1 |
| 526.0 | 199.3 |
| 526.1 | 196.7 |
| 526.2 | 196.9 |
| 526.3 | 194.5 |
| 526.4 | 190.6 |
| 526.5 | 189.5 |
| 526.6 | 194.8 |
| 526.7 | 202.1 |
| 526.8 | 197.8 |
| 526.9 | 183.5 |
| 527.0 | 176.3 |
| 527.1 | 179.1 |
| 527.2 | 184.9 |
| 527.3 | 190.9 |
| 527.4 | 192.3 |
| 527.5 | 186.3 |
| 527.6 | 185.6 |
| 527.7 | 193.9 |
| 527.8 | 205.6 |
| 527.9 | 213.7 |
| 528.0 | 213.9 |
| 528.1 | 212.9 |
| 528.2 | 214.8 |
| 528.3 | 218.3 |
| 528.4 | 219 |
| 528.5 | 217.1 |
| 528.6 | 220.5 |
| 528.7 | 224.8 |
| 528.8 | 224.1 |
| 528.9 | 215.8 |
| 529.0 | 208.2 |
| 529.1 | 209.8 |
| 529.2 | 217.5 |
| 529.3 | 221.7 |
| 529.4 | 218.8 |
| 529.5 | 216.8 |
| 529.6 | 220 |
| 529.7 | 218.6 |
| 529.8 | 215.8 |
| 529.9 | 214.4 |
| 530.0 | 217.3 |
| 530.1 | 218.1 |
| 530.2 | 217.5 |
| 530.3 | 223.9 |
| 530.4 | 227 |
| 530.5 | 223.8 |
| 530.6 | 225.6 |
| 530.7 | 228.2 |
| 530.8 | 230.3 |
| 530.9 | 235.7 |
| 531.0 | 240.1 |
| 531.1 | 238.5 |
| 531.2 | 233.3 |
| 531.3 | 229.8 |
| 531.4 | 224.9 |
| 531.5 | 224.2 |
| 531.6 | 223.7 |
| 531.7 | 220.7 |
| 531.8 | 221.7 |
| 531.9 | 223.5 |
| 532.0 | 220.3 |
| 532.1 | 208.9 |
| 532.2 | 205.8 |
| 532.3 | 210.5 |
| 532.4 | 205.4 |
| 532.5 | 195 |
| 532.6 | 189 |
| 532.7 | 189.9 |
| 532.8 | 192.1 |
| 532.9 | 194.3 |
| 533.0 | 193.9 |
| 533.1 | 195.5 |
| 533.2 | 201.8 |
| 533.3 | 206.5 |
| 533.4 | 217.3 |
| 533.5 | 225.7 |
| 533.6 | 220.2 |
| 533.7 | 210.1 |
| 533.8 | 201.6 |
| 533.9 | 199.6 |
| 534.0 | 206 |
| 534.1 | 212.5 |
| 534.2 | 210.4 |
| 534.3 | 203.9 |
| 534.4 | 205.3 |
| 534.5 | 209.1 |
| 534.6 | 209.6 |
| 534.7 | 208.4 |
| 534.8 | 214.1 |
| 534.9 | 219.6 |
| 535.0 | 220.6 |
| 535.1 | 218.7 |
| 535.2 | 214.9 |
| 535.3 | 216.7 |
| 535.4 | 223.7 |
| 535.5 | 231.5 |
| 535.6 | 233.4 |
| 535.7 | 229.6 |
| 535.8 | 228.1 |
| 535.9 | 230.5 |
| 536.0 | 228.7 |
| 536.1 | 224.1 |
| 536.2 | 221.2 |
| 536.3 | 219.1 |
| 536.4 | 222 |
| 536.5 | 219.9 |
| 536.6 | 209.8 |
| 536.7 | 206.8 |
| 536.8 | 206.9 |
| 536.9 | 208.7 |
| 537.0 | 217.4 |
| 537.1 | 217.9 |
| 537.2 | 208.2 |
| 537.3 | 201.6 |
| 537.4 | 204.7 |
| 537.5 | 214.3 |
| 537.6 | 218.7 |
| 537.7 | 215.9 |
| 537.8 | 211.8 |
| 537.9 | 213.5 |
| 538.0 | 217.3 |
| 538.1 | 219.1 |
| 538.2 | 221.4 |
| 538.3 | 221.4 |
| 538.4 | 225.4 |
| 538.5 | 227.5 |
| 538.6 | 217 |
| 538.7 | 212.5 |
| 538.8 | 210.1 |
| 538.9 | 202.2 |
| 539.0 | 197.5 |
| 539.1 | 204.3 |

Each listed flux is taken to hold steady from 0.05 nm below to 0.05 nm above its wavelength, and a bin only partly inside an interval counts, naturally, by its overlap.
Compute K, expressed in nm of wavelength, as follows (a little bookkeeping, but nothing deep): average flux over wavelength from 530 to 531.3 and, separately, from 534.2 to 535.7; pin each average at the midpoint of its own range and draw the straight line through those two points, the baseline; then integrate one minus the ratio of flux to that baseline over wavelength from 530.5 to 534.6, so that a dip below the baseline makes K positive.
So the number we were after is 0.180 nm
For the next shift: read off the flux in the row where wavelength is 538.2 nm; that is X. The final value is 221.4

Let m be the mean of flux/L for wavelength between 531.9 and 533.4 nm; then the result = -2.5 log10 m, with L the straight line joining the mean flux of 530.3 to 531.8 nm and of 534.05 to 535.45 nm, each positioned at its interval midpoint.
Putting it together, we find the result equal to 0.103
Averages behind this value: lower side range 229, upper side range 213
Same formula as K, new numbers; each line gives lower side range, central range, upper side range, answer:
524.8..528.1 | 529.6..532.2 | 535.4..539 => -0.225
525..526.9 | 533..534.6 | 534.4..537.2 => 0.052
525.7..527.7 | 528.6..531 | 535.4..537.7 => -0.235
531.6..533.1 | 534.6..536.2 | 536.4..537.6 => -0.100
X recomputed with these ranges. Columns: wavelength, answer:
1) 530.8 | 230.3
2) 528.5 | 217.1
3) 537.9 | 213.5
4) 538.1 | 219.1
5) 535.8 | 228.1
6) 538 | 217.3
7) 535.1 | 218.7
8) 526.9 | 183.5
